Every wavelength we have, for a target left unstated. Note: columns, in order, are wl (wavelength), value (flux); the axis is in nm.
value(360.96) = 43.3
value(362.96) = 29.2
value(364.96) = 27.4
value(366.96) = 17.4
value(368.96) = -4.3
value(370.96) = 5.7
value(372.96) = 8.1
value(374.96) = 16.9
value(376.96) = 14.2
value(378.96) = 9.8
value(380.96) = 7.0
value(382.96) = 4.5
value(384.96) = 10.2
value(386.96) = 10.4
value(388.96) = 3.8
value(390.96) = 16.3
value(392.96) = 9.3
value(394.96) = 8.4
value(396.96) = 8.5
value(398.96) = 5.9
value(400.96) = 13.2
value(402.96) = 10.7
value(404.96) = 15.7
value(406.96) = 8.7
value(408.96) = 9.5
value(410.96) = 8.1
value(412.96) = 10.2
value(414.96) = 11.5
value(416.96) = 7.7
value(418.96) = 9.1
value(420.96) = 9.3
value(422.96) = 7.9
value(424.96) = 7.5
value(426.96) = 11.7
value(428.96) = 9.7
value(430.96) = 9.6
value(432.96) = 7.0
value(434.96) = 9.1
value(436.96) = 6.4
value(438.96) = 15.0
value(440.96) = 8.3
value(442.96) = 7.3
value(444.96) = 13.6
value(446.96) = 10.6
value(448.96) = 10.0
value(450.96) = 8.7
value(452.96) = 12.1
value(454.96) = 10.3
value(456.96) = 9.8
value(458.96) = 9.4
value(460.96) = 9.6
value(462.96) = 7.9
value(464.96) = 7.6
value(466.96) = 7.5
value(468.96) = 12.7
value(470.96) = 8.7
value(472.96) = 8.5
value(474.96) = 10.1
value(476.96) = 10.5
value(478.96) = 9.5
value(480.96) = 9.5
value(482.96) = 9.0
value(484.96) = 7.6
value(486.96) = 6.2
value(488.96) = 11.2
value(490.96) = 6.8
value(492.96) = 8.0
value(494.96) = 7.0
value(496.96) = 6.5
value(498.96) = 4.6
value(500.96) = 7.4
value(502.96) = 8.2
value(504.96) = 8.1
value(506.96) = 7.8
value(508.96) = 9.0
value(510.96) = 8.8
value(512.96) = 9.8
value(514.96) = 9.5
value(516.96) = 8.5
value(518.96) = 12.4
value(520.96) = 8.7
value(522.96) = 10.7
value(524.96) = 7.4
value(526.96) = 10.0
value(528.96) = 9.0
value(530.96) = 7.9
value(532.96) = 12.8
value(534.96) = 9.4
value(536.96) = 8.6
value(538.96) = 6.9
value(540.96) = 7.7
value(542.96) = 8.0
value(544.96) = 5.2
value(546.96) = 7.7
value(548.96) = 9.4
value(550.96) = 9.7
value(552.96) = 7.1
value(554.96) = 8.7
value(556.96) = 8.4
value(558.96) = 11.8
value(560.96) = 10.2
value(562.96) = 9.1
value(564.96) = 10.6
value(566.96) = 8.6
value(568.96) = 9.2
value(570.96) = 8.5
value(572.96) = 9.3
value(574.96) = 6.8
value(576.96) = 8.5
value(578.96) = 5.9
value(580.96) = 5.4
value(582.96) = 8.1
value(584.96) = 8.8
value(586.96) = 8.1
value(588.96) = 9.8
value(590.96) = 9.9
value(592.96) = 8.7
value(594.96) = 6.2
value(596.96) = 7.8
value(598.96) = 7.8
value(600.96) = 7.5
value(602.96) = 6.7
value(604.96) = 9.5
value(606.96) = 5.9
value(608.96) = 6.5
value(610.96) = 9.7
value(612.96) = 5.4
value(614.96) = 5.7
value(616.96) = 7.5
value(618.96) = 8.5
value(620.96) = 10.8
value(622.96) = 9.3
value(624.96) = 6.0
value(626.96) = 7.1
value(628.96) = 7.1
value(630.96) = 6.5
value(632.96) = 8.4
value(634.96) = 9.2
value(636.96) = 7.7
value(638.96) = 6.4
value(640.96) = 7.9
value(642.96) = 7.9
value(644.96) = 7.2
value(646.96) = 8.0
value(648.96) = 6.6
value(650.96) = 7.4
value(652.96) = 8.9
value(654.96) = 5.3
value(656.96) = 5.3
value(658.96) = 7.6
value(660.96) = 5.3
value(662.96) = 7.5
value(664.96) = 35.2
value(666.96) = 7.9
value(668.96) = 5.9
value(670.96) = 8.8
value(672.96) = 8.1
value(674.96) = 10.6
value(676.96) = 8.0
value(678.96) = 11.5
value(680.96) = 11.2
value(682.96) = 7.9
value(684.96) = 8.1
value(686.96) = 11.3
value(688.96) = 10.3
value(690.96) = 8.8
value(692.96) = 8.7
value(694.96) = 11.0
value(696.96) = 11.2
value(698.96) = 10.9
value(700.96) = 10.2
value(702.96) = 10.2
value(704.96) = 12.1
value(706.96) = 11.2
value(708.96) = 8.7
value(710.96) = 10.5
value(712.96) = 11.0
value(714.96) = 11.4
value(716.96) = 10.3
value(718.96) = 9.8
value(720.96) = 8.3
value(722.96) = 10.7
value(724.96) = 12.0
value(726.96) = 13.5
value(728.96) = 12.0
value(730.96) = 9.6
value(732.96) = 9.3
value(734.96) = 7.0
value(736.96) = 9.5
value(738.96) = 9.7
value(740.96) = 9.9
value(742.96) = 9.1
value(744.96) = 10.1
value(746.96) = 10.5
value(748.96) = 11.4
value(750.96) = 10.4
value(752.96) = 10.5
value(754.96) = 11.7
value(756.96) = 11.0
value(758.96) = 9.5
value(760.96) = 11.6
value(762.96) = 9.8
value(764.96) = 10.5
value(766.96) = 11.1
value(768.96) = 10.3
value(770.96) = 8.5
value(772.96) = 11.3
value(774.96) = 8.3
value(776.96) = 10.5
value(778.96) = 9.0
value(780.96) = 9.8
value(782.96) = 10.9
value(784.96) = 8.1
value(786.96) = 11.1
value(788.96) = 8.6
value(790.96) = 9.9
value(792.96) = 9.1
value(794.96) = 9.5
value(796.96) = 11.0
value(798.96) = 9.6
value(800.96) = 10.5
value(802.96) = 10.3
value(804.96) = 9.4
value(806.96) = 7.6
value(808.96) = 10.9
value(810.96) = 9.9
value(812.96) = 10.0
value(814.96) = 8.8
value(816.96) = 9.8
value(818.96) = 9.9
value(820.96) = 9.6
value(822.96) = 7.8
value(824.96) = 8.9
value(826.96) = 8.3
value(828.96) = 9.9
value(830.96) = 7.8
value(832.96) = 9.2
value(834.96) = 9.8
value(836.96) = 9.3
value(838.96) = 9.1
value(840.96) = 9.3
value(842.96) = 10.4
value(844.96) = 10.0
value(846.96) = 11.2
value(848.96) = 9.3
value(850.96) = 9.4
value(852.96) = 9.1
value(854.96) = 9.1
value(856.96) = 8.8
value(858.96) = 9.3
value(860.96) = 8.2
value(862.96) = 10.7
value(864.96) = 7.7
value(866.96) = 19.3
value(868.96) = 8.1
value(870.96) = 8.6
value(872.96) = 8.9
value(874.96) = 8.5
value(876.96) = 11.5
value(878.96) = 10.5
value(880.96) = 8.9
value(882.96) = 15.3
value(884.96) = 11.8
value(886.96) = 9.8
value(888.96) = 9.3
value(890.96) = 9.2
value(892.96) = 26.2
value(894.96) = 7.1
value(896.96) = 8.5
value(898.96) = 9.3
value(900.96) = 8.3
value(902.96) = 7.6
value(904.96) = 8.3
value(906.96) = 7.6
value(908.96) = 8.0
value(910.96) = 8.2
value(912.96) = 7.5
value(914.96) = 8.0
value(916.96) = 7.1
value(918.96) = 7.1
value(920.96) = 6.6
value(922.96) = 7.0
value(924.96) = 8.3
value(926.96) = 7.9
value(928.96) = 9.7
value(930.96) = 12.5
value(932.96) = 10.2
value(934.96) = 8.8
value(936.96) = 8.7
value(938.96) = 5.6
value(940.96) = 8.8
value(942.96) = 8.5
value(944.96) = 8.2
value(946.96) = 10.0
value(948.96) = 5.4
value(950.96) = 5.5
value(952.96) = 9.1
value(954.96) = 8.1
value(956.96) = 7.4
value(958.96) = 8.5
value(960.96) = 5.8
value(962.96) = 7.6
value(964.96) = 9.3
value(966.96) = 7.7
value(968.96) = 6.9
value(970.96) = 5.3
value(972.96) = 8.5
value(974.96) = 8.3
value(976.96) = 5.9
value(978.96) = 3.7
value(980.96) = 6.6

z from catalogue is 0.782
